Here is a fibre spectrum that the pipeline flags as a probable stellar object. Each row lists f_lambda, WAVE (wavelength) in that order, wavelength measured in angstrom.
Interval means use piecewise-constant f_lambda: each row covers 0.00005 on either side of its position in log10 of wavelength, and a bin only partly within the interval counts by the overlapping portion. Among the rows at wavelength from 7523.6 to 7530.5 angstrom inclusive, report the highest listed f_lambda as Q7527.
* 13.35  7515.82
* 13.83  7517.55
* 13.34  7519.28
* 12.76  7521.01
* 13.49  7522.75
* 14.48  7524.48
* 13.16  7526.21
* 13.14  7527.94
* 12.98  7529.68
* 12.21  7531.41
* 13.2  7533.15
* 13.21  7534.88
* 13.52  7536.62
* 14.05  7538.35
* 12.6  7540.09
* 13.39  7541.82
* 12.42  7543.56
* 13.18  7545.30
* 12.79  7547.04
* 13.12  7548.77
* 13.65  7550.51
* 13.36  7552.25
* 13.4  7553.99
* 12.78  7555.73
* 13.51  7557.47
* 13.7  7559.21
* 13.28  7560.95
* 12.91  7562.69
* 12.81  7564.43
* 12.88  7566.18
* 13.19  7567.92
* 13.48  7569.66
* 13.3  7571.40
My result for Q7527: 14.48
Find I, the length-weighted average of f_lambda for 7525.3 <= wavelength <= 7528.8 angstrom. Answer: 13.2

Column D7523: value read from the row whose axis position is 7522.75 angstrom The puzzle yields 13.49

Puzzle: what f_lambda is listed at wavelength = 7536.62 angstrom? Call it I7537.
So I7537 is 13.52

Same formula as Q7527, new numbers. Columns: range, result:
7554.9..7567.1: 13.7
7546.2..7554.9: 13.65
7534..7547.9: 14.05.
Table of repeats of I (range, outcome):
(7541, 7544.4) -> 12.9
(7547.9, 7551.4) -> 13.4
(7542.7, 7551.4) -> 13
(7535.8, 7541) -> 13.4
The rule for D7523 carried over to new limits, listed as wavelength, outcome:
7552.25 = 13.36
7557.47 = 13.51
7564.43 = 12.81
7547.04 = 12.79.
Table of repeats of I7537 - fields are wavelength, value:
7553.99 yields 13.4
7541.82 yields 13.39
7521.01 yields 12.76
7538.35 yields 14.05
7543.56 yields 12.42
